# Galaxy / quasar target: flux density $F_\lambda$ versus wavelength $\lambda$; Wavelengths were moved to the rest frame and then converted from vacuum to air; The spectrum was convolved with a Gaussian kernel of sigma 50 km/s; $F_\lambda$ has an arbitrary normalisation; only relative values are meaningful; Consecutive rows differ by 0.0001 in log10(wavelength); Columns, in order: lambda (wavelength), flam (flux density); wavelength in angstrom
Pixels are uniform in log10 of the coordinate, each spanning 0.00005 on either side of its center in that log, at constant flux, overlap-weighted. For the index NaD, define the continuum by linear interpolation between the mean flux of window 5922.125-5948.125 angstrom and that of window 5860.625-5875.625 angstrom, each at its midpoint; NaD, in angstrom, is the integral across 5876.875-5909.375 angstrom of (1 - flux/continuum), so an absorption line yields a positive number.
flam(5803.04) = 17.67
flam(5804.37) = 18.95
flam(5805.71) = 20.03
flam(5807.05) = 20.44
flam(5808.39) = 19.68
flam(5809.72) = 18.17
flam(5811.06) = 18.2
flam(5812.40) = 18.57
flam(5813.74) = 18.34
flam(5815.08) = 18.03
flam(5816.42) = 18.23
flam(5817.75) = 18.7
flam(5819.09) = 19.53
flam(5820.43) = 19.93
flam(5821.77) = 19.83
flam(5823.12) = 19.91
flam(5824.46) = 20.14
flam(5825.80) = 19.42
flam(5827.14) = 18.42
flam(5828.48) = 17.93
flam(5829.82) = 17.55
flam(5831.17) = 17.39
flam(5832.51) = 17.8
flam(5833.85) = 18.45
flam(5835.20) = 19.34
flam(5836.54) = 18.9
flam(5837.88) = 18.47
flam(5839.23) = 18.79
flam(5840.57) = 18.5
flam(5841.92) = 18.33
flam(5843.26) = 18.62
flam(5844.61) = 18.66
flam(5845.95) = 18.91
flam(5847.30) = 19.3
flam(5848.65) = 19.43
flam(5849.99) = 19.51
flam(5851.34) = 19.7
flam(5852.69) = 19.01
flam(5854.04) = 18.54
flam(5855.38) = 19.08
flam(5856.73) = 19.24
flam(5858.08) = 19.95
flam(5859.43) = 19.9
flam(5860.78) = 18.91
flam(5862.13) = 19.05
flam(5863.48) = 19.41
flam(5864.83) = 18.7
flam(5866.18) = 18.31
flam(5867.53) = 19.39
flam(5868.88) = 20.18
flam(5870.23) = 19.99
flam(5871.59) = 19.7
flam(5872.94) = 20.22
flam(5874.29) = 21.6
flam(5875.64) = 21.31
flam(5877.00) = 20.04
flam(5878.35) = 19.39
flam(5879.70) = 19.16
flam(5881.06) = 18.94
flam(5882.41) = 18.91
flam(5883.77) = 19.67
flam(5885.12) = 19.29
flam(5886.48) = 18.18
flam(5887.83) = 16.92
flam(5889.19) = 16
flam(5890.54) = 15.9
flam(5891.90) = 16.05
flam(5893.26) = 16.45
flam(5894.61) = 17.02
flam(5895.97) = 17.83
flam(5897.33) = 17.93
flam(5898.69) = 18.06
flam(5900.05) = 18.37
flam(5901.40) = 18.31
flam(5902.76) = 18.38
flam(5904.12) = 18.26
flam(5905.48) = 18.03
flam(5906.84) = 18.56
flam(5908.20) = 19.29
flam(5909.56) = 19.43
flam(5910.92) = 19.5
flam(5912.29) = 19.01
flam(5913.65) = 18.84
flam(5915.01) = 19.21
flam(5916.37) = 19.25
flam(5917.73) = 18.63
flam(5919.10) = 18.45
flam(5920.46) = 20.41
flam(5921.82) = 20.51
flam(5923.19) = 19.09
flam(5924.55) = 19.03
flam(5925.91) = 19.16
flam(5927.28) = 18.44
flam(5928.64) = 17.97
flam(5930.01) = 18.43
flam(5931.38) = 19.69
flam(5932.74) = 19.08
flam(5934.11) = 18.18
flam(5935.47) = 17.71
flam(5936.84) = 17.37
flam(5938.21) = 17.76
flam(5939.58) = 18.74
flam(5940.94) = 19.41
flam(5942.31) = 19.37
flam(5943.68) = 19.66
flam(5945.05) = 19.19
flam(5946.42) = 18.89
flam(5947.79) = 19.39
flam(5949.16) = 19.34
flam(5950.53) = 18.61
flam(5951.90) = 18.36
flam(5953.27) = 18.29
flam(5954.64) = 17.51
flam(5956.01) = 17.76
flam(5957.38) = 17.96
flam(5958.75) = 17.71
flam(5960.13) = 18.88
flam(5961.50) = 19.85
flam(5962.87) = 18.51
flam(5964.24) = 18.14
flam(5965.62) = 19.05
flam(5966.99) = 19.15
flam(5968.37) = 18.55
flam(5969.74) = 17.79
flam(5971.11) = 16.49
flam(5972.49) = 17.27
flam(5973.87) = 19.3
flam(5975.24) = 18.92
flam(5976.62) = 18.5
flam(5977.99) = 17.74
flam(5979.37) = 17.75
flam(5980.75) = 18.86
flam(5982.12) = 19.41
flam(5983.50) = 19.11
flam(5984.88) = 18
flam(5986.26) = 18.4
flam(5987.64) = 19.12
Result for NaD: 2.1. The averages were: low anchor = 19.7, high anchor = 18.8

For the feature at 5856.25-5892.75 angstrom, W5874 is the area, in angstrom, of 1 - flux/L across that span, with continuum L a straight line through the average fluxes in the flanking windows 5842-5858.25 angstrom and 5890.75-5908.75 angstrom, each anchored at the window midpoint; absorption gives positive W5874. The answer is -1.08 angstrom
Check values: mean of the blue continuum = 19.1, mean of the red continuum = 17.8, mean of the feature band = 19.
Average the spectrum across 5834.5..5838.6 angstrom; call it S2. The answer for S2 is 18.9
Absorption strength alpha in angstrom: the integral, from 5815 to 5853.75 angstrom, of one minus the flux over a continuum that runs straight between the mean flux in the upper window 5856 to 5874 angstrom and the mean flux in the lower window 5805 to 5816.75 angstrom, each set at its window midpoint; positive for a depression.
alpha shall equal 0.55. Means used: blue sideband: 18.9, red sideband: 19.5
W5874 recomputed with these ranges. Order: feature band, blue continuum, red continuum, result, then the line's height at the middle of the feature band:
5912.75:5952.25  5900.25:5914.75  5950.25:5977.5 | -0.7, 18.6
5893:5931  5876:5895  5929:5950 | -0.5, 18.4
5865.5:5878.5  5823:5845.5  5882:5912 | -1.3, 18.3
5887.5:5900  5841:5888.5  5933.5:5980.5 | 1.3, 19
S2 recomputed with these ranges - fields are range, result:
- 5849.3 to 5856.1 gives 19.2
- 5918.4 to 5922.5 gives 19.8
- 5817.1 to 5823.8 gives 19.6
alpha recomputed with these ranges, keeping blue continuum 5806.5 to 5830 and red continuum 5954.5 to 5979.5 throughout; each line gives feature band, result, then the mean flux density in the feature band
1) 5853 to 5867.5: -0.3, 19.1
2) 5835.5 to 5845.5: 0.1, 18.7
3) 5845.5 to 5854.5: -0.2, 19.2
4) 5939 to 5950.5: -0.5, 19.2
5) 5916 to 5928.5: -0.5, 19.2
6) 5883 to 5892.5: 0.6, 17.5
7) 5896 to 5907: 0.2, 18.2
